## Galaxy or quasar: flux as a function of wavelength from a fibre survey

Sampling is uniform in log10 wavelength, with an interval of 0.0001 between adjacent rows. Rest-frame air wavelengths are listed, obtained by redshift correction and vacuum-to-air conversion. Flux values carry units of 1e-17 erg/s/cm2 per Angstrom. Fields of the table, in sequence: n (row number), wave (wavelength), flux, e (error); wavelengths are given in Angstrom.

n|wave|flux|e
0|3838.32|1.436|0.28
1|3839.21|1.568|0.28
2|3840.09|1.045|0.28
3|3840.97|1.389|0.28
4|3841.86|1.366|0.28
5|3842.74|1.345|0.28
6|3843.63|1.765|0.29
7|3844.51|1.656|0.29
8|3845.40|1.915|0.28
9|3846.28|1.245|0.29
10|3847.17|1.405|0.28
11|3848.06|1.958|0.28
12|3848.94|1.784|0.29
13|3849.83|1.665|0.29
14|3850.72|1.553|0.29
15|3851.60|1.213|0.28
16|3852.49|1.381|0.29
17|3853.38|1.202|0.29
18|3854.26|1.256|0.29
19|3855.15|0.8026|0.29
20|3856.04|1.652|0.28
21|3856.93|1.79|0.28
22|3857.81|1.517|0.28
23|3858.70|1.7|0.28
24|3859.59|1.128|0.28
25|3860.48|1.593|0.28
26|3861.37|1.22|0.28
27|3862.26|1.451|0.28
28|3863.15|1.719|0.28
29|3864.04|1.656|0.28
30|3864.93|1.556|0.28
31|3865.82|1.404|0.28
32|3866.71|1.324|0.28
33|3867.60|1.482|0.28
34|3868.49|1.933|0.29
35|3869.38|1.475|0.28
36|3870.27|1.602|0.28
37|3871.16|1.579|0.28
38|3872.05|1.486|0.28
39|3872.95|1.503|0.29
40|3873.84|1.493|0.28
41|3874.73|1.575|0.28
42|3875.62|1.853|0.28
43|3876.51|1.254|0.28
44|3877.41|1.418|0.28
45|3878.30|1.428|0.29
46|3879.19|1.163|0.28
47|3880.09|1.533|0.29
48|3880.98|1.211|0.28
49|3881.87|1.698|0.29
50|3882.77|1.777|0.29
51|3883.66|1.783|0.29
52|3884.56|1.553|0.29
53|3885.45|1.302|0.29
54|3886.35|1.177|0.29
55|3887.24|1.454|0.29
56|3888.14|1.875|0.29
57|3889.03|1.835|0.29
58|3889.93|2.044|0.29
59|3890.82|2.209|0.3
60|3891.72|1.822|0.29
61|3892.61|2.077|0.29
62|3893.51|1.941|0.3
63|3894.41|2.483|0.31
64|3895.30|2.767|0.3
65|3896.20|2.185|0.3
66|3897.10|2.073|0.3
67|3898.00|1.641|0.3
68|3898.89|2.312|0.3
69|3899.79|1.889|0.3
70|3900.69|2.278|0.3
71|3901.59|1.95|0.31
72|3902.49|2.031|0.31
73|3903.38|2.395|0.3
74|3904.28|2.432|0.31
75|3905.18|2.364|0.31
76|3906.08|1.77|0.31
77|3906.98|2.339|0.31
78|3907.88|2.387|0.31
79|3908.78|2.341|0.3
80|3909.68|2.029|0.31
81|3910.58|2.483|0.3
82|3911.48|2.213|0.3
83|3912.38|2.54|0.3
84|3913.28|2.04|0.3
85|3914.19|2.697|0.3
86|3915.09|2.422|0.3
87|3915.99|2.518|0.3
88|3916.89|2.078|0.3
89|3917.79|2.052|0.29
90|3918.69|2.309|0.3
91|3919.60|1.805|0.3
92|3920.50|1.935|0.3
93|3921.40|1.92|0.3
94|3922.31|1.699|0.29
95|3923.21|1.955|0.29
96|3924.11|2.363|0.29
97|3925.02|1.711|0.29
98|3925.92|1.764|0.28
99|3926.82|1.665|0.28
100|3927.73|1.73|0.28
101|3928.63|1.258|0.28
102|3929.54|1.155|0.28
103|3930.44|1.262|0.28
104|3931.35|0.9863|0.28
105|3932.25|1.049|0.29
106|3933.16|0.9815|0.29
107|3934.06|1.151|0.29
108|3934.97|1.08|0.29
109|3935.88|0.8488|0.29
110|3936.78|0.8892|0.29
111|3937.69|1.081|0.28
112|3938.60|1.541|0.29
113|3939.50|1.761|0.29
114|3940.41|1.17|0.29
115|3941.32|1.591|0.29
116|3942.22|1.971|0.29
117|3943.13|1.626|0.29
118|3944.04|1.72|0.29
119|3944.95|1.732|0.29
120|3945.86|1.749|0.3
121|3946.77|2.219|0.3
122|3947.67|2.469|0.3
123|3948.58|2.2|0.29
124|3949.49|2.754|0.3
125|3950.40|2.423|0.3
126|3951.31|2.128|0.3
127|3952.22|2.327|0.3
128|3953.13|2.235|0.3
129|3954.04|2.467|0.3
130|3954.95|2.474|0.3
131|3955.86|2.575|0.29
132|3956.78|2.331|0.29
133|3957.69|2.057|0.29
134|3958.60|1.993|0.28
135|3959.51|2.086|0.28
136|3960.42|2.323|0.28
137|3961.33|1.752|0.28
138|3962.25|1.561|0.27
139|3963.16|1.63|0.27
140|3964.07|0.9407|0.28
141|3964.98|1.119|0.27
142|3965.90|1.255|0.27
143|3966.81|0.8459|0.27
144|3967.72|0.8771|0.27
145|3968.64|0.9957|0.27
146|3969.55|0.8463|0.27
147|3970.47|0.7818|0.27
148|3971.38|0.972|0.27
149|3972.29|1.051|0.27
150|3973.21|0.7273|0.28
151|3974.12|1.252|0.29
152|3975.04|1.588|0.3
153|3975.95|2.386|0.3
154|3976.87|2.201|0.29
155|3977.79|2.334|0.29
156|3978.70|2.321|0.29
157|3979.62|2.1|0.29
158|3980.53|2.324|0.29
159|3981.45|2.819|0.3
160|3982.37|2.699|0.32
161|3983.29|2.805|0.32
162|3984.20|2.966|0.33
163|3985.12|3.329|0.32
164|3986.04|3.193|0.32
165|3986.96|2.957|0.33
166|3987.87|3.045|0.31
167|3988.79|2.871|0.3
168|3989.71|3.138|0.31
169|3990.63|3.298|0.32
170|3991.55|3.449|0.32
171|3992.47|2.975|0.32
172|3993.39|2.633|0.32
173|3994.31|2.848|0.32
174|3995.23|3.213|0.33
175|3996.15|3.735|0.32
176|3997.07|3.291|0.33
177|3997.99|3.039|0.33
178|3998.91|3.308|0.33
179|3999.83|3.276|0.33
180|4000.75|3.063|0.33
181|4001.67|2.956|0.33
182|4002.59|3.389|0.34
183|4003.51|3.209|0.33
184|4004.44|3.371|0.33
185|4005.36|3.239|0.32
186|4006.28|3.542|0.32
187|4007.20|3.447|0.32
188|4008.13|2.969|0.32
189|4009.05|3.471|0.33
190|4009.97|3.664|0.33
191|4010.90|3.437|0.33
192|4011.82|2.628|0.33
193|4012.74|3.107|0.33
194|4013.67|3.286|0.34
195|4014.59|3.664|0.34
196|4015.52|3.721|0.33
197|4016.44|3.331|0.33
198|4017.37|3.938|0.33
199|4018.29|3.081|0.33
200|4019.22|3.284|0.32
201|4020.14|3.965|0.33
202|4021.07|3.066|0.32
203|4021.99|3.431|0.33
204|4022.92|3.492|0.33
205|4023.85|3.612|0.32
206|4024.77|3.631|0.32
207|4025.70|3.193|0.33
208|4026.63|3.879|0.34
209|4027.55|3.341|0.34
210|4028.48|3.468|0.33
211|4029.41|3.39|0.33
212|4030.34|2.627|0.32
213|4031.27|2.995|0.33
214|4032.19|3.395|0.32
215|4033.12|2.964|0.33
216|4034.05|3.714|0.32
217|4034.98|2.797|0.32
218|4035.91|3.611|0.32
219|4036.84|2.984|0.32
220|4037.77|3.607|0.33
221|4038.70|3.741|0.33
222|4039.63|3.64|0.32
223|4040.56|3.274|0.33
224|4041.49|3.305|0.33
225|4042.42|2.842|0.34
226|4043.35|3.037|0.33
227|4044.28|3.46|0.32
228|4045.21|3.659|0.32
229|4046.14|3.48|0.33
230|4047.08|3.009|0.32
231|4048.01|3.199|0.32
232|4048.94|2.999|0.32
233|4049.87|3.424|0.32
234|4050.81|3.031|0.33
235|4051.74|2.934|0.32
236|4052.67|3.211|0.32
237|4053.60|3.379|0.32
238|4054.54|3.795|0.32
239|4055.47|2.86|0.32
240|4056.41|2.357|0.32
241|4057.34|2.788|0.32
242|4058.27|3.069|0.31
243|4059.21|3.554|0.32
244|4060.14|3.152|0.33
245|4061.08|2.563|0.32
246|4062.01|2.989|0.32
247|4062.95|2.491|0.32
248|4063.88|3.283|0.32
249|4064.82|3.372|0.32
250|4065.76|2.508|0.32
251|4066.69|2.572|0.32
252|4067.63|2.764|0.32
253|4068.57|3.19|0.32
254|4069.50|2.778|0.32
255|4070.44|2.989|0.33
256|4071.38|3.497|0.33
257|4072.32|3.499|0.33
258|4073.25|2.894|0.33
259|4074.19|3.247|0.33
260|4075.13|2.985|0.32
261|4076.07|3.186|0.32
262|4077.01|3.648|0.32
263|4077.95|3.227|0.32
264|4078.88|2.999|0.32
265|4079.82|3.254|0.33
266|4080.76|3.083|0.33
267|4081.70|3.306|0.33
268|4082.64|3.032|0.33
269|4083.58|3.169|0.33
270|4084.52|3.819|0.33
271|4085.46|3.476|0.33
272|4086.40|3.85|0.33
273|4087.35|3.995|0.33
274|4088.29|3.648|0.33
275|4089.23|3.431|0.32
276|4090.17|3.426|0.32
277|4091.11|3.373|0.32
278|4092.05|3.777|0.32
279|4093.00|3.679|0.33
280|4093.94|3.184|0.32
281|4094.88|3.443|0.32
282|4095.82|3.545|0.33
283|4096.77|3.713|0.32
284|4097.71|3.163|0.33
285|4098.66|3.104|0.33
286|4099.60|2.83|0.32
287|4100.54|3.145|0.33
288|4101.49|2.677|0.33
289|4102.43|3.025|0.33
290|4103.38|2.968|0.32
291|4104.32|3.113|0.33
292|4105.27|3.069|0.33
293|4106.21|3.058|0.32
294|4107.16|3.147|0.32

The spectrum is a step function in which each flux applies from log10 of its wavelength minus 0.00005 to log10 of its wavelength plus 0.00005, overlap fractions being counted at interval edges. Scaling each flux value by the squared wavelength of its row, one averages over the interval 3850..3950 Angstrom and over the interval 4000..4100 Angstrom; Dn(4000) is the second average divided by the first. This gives 2.02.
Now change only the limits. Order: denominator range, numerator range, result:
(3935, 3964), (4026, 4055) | 1.81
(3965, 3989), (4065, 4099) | 1.77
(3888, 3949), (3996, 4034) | 1.85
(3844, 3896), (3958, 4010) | 1.62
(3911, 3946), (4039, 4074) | 1.96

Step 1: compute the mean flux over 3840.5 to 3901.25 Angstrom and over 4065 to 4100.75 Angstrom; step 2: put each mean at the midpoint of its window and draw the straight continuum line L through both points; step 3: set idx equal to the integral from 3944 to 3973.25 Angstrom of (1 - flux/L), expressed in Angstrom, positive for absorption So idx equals 6.8 Angstrom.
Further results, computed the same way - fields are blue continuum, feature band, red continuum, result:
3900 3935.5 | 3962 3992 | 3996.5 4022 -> 8.9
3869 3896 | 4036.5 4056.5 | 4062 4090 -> -1.9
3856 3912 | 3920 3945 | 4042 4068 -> 7.7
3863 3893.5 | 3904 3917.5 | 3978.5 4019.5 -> -1.9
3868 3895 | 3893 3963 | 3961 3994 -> -4.0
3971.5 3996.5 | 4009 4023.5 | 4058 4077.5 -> -3.4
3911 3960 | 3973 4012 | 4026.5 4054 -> -3.9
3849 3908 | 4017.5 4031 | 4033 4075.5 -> -2.3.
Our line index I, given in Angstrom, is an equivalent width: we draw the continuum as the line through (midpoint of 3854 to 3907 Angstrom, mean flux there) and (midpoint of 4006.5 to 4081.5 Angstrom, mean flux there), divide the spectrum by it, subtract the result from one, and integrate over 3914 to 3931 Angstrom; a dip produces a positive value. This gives 1.66 Angstrom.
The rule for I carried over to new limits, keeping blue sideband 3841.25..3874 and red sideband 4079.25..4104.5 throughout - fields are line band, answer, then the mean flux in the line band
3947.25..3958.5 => -0.5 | 2.36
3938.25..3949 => 1.8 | 1.82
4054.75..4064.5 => 0.5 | 2.94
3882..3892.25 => 0.1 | 1.71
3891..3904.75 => -2.5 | 2.15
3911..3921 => -1.4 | 2.24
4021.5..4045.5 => -3.9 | 3.35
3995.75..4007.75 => -3.0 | 3.29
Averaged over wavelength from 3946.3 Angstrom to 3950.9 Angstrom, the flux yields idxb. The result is 2.41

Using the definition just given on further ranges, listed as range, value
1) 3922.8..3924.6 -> 2.15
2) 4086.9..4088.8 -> 3.82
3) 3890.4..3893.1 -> 2.03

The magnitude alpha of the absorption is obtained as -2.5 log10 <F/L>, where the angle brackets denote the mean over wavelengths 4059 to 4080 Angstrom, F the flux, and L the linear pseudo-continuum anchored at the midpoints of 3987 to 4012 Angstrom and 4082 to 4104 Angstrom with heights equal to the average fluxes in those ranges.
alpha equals 0.09 mag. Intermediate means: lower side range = 3.21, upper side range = 3.37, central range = 3.06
